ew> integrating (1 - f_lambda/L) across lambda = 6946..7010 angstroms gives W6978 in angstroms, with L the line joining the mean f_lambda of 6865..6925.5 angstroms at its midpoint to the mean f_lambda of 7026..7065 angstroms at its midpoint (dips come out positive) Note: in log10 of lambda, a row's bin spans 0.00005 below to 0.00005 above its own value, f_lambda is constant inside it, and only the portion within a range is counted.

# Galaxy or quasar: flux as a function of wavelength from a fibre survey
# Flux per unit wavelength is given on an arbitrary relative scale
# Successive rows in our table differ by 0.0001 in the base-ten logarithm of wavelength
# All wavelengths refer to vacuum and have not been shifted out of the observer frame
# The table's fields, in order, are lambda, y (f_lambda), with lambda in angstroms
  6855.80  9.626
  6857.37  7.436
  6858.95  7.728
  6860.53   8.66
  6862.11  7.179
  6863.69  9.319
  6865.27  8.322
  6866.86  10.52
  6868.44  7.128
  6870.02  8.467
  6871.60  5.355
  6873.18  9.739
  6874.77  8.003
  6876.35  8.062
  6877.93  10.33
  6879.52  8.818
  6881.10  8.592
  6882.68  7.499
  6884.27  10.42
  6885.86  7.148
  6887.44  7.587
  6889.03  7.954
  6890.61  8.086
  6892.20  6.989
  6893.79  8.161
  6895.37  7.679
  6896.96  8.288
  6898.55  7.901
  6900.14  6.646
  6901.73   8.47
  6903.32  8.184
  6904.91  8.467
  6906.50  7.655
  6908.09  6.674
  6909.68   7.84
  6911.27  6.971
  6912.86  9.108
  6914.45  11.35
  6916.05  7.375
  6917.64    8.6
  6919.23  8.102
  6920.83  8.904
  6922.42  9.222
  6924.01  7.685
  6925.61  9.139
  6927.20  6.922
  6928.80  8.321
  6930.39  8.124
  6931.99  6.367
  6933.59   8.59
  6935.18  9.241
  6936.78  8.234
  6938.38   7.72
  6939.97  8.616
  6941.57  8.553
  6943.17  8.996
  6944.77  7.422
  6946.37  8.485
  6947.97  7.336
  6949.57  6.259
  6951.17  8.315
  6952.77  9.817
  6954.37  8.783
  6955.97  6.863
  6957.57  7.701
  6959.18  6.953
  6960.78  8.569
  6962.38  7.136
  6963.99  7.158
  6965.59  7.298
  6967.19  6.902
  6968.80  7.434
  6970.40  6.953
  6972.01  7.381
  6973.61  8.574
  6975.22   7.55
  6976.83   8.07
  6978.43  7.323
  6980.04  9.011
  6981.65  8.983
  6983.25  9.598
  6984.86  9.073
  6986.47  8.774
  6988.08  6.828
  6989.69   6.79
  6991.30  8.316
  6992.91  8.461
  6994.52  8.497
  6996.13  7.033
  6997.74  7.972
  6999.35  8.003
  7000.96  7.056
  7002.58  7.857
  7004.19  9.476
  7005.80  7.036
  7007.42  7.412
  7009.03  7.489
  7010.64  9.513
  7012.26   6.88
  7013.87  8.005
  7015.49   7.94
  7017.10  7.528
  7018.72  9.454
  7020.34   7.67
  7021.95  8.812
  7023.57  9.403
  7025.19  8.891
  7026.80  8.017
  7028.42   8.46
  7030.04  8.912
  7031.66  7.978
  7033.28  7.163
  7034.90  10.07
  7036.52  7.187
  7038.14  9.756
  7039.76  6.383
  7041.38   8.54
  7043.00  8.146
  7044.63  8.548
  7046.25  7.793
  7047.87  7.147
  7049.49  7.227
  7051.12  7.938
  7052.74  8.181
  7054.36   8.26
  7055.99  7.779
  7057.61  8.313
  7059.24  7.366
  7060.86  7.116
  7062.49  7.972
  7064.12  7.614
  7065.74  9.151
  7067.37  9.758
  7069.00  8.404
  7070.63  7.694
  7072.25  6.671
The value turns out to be 1.87 angstroms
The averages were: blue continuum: 8.23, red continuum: 8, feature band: 7.86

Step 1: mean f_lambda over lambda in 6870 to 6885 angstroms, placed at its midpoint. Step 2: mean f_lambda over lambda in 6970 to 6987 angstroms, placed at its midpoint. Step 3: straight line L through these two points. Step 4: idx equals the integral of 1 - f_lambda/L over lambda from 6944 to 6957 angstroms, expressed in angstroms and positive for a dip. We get 0.7 angstroms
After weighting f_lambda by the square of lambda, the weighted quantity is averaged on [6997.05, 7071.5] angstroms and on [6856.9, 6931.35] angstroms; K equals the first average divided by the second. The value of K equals 1.03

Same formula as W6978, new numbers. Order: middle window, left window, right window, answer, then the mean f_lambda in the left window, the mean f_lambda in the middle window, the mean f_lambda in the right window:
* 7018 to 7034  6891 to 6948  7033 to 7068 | -0.8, 8.13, 8.48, 8.07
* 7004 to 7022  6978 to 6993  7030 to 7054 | 0.4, 8.33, 8.03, 8.04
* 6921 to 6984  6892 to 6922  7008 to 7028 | 1.4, 8.11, 8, 8.3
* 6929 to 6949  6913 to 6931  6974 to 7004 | 0.7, 8.55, 8.12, 8.1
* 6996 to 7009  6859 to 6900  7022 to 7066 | 0.6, 8.21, 7.75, 8.12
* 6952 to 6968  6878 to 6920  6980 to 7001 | 0.9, 8.14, 7.71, 8.18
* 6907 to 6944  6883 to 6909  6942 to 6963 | -1.8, 7.88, 8.28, 7.91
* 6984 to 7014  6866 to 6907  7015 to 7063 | 0.8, 8.16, 7.92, 8.13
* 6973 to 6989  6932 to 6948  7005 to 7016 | -0.8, 8.27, 8.36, 7.75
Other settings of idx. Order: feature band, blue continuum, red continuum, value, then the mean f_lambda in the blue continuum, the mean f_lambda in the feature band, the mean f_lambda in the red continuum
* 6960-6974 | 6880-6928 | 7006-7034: 1.2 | 8.13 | 7.46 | 8.18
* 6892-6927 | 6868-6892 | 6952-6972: -0.7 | 8.2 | 8.15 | 7.62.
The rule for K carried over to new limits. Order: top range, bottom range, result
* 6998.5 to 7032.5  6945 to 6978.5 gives 1.08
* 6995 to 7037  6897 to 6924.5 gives 1.02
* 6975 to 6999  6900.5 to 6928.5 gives 1.01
